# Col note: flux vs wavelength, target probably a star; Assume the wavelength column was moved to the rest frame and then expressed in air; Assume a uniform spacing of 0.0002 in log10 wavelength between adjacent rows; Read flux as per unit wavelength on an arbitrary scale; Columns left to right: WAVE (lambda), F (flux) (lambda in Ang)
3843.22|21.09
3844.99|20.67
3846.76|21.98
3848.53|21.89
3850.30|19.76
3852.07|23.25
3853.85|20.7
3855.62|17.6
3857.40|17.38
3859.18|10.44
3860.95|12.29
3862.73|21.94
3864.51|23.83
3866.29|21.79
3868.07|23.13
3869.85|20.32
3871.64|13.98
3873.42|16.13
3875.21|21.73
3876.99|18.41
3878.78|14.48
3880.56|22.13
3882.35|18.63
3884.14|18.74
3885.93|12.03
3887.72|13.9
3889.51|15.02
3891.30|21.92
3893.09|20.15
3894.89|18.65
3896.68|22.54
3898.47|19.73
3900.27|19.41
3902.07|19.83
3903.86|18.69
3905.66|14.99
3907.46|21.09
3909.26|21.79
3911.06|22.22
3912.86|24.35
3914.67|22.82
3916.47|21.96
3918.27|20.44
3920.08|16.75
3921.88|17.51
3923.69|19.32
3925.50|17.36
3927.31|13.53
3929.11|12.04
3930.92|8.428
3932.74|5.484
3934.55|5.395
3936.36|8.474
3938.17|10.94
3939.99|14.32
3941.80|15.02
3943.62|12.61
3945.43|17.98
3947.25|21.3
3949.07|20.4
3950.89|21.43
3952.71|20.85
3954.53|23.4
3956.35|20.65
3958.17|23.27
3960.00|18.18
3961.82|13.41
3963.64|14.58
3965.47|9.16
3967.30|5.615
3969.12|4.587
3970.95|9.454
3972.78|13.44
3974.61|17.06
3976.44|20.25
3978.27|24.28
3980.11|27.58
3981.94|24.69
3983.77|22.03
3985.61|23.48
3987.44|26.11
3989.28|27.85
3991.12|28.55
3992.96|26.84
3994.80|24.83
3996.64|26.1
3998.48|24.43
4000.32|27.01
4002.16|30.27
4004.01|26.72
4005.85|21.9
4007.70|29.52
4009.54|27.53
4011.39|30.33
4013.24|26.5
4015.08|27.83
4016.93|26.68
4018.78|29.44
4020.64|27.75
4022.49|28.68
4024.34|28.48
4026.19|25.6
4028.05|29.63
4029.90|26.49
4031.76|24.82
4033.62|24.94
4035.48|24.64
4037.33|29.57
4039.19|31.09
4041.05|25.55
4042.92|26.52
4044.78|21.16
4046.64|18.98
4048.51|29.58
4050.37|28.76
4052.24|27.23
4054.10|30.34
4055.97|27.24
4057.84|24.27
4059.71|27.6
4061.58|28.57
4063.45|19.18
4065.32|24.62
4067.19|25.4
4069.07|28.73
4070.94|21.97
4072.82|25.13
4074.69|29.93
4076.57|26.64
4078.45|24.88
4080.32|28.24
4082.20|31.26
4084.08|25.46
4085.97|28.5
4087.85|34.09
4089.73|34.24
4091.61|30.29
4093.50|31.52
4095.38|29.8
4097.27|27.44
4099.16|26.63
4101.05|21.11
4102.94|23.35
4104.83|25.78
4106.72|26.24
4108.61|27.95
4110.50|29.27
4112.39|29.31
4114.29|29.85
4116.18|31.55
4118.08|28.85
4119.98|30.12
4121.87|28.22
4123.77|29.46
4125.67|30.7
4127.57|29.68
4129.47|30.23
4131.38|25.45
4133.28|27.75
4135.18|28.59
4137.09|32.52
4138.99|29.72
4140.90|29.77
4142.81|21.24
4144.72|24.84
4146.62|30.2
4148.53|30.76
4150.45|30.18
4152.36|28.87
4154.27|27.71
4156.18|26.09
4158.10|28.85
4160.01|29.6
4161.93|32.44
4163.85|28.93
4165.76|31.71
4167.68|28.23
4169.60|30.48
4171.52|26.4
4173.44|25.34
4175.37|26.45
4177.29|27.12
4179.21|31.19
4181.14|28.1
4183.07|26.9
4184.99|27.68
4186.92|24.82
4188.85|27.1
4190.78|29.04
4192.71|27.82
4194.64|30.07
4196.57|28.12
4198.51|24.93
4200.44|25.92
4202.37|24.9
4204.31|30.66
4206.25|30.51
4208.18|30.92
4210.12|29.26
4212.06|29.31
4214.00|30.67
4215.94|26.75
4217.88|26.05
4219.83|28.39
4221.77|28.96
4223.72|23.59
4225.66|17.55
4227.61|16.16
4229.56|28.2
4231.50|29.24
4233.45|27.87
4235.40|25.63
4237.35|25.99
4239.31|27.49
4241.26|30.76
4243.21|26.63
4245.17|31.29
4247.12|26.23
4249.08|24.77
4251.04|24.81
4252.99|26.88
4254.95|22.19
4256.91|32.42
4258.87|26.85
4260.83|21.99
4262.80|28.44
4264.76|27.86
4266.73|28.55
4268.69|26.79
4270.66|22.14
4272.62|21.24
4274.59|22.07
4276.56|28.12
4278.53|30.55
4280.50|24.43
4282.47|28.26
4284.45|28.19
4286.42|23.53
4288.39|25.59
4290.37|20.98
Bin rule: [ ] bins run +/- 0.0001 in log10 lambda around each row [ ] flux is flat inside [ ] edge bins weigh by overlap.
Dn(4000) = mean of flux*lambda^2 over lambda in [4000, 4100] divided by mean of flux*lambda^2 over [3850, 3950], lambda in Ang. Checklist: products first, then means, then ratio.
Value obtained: 1.68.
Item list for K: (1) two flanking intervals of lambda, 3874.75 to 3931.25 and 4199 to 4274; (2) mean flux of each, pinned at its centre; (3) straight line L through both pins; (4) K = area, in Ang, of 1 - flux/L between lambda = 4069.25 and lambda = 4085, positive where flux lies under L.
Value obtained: -2.8 Ang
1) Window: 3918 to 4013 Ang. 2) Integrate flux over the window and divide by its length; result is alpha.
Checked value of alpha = 19.2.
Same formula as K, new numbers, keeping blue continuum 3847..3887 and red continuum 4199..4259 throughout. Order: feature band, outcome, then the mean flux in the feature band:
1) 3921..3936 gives 5.9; 12.2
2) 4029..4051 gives -3.2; 26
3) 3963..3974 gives 6.0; 9.55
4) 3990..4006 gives -3.6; 26.5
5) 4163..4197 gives -2.9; 28.1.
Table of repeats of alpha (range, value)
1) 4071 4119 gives 28.2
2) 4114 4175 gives 28.8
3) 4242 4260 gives 26.9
